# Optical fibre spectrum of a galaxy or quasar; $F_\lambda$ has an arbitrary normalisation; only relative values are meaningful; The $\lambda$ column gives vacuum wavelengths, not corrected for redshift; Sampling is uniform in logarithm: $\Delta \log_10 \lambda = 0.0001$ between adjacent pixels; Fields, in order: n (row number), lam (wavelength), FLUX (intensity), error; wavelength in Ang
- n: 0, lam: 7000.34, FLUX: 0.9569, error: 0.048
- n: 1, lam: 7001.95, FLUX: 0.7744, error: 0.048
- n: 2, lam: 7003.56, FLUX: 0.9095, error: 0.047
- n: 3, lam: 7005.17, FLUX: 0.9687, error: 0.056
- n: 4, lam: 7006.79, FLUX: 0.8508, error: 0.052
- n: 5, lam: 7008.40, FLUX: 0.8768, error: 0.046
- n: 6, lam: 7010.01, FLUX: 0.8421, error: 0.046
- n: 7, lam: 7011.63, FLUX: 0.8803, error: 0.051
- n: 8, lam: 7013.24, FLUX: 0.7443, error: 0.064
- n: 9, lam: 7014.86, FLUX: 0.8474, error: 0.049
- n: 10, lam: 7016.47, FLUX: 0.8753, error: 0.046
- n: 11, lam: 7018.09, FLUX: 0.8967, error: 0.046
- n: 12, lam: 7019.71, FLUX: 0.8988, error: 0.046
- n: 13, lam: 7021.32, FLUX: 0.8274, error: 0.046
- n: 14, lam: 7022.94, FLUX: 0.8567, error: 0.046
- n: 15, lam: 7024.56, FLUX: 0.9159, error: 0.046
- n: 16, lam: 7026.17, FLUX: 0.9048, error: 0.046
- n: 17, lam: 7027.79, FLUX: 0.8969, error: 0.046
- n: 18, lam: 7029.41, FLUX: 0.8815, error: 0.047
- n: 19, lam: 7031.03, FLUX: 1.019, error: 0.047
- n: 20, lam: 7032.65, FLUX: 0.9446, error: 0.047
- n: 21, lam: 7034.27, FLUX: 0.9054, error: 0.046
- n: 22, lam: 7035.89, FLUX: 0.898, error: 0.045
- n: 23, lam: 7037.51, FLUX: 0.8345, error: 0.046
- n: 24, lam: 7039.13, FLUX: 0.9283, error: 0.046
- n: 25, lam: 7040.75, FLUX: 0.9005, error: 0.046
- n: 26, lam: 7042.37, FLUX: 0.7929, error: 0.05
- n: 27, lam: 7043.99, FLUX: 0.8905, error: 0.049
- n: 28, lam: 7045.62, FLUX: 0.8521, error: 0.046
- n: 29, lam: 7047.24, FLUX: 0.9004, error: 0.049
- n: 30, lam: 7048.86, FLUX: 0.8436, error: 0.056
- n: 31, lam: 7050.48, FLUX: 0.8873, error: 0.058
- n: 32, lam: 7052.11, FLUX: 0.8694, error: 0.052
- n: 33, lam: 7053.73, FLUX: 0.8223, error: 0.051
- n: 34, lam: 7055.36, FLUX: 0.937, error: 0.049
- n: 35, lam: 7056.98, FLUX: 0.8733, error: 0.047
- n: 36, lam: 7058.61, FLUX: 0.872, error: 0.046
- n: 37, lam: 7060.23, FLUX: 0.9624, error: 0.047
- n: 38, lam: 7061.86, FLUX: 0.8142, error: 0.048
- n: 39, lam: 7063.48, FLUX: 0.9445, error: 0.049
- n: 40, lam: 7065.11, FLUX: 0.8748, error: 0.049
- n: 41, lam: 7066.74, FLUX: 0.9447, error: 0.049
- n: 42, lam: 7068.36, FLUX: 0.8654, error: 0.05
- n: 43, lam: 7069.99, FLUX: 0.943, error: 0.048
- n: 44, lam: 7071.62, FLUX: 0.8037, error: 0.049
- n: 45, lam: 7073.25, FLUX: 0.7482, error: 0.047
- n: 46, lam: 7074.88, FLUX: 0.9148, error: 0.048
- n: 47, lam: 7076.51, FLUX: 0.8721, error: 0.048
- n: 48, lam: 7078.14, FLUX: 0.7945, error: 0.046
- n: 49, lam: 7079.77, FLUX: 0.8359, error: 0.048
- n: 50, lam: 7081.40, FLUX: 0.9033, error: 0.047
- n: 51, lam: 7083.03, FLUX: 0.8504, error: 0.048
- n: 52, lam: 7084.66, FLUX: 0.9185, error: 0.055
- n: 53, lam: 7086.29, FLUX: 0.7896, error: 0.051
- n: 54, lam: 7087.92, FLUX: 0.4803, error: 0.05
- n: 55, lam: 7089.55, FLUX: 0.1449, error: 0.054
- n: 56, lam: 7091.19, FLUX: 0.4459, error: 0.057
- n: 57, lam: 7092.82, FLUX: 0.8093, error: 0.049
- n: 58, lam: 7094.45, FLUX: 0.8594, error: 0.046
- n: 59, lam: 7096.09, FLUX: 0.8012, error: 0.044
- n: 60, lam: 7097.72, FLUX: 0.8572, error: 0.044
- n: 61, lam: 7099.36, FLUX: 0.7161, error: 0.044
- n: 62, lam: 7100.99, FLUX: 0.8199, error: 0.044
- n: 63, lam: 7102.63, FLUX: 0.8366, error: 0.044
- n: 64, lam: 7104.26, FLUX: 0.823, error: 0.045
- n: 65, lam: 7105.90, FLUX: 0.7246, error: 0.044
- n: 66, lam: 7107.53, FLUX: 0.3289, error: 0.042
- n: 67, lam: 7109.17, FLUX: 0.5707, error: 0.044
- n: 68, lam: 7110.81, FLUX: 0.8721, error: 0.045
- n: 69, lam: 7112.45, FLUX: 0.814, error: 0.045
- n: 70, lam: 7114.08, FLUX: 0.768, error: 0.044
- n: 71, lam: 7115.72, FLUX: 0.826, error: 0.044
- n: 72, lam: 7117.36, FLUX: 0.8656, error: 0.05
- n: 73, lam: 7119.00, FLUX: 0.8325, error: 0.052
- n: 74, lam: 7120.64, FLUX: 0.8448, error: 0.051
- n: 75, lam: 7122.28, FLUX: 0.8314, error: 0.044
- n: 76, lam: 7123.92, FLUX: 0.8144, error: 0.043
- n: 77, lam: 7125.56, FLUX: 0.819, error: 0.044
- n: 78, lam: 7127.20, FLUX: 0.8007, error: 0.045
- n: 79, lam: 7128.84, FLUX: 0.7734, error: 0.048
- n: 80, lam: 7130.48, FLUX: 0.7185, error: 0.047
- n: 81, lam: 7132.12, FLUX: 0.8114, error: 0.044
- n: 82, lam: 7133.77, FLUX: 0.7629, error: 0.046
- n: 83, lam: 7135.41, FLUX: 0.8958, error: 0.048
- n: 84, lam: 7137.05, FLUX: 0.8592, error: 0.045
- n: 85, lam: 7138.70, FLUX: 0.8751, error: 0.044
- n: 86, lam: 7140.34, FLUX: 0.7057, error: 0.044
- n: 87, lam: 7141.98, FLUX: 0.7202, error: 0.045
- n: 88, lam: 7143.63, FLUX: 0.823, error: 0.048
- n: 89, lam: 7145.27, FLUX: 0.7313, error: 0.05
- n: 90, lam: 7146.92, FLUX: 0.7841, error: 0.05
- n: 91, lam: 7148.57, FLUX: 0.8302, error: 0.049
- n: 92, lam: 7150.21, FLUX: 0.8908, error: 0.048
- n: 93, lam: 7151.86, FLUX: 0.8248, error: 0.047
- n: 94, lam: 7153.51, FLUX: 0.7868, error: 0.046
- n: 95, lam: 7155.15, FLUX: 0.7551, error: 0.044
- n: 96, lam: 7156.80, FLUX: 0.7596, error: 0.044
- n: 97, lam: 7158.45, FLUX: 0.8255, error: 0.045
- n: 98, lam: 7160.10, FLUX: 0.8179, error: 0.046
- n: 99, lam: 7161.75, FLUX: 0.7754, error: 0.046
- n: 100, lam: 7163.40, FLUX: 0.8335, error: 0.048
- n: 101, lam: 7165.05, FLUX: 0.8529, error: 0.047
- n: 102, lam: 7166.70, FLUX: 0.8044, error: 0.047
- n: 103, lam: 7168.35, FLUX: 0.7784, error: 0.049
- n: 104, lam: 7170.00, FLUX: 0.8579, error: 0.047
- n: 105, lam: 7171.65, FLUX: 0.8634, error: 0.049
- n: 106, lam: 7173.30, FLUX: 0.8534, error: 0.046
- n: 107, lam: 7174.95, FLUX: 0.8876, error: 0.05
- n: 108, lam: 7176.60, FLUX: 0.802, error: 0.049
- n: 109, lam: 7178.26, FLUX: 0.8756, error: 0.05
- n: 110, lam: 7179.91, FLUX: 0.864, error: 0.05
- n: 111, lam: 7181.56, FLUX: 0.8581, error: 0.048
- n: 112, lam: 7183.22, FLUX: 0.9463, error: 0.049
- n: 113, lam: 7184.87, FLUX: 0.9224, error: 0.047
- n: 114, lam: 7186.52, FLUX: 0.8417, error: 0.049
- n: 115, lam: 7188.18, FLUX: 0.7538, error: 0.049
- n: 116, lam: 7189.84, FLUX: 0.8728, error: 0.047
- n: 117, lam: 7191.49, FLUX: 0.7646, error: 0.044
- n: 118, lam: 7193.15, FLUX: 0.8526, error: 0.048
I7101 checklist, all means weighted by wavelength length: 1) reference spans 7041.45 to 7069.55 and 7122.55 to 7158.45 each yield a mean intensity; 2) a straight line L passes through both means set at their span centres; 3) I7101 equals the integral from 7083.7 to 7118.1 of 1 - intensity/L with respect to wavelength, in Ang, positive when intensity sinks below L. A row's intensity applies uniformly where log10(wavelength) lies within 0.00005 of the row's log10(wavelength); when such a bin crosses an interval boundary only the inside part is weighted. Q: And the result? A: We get 4.9 Ang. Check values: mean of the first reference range 0.88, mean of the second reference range 0.798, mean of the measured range 0.718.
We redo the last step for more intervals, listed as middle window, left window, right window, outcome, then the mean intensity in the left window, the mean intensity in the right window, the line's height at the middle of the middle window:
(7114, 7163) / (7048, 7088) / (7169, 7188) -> 3.35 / 0.862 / 0.866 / 0.864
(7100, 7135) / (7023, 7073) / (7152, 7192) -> 3.32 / 0.889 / 0.832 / 0.857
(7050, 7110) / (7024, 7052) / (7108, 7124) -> 3.63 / 0.893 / 0.793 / 0.839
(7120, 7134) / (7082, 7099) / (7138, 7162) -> -0.77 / 0.699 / 0.794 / 0.757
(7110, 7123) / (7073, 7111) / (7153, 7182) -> -1.14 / 0.736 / 0.825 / 0.765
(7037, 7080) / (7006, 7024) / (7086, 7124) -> -4.32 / 0.855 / 0.726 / 0.793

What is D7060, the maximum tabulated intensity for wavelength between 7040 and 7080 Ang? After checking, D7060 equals 0.9624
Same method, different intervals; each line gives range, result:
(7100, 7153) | 0.8958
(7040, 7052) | 0.9005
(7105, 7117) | 0.8721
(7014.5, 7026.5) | 0.9159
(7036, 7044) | 0.9283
